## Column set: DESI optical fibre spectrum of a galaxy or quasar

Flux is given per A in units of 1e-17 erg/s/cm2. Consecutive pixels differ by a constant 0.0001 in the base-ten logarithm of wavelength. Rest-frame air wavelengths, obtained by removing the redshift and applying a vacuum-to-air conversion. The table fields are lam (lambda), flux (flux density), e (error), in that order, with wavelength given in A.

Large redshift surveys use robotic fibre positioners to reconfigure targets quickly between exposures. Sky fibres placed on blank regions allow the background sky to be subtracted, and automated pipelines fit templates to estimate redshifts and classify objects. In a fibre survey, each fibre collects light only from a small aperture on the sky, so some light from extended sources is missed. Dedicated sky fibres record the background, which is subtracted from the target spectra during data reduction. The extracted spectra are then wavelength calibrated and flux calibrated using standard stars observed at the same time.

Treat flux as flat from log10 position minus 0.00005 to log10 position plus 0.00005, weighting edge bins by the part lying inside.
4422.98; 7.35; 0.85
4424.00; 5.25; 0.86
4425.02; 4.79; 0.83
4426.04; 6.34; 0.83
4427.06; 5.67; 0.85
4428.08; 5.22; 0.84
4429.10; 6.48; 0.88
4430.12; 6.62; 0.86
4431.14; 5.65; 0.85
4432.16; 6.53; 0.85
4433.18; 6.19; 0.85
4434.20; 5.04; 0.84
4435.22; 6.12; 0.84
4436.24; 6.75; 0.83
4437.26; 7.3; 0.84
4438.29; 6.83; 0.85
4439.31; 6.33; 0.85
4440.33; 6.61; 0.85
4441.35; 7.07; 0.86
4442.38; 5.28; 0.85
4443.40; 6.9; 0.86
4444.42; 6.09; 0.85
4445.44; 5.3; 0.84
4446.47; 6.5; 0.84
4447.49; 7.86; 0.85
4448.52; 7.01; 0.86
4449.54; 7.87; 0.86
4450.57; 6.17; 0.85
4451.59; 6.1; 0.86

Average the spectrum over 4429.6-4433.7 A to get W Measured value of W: 6.25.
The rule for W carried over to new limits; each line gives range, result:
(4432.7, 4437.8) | 6.28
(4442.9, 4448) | 6.53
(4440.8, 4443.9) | 6.41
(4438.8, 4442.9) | 6.33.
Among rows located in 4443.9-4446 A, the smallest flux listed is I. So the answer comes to 5.3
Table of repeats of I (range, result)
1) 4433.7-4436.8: 5.04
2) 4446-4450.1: 6.5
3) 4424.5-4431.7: 4.79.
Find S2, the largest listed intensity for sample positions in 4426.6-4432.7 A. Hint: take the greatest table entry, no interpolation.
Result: 6.62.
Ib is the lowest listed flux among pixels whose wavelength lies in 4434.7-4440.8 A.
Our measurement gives 6.12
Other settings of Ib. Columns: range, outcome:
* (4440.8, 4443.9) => 5.28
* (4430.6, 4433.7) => 5.65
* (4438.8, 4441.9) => 6.33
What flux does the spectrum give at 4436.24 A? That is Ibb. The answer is 6.75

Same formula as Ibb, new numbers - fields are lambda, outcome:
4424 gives 5.25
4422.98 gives 7.35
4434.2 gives 5.04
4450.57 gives 6.17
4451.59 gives 6.1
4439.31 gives 6.33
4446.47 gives 6.5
